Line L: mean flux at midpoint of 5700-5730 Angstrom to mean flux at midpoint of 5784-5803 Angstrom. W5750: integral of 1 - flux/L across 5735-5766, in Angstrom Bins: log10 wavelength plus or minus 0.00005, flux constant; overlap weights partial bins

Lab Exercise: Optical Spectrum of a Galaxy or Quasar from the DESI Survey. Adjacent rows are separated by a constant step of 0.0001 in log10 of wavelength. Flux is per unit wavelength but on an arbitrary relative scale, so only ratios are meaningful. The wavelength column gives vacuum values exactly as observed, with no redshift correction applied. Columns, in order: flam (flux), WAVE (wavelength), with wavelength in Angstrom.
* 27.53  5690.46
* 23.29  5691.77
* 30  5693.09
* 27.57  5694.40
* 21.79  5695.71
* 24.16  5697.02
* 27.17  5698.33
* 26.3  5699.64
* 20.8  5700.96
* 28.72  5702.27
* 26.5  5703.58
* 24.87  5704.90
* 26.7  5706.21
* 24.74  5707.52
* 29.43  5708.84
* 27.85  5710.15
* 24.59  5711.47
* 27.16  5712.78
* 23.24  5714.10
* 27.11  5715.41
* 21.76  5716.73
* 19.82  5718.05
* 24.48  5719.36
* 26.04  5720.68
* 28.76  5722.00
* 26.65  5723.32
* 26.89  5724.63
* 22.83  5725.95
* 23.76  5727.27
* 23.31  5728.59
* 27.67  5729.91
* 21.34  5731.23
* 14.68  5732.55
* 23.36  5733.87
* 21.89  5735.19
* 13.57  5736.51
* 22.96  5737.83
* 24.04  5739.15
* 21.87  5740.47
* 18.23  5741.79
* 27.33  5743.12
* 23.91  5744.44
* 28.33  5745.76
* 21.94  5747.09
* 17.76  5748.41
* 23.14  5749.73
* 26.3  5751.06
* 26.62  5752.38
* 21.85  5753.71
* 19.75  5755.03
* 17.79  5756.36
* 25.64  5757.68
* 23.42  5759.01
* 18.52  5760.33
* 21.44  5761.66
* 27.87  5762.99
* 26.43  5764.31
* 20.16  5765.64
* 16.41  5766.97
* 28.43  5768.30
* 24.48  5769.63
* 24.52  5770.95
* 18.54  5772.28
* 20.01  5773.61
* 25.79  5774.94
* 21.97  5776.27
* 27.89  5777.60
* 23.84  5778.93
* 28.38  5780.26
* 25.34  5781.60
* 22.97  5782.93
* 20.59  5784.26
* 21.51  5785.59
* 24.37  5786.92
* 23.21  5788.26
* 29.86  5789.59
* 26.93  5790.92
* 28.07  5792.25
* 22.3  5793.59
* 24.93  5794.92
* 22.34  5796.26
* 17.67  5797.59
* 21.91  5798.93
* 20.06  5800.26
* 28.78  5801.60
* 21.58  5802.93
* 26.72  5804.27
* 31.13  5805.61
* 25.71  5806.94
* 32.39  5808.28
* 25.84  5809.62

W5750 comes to 2.6 Angstrom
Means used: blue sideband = 25.3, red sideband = 23.7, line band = 22.6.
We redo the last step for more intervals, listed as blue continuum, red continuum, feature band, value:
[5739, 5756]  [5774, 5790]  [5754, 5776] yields 1.2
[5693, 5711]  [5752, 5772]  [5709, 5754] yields 1.5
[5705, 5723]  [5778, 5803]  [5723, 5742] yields 2.2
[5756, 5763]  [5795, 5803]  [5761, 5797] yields -2.9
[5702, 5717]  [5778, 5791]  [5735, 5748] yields 1.6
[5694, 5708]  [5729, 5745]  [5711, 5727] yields -0.9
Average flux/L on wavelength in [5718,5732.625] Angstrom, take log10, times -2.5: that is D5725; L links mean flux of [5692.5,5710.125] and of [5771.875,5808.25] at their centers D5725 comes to 0.054 mag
